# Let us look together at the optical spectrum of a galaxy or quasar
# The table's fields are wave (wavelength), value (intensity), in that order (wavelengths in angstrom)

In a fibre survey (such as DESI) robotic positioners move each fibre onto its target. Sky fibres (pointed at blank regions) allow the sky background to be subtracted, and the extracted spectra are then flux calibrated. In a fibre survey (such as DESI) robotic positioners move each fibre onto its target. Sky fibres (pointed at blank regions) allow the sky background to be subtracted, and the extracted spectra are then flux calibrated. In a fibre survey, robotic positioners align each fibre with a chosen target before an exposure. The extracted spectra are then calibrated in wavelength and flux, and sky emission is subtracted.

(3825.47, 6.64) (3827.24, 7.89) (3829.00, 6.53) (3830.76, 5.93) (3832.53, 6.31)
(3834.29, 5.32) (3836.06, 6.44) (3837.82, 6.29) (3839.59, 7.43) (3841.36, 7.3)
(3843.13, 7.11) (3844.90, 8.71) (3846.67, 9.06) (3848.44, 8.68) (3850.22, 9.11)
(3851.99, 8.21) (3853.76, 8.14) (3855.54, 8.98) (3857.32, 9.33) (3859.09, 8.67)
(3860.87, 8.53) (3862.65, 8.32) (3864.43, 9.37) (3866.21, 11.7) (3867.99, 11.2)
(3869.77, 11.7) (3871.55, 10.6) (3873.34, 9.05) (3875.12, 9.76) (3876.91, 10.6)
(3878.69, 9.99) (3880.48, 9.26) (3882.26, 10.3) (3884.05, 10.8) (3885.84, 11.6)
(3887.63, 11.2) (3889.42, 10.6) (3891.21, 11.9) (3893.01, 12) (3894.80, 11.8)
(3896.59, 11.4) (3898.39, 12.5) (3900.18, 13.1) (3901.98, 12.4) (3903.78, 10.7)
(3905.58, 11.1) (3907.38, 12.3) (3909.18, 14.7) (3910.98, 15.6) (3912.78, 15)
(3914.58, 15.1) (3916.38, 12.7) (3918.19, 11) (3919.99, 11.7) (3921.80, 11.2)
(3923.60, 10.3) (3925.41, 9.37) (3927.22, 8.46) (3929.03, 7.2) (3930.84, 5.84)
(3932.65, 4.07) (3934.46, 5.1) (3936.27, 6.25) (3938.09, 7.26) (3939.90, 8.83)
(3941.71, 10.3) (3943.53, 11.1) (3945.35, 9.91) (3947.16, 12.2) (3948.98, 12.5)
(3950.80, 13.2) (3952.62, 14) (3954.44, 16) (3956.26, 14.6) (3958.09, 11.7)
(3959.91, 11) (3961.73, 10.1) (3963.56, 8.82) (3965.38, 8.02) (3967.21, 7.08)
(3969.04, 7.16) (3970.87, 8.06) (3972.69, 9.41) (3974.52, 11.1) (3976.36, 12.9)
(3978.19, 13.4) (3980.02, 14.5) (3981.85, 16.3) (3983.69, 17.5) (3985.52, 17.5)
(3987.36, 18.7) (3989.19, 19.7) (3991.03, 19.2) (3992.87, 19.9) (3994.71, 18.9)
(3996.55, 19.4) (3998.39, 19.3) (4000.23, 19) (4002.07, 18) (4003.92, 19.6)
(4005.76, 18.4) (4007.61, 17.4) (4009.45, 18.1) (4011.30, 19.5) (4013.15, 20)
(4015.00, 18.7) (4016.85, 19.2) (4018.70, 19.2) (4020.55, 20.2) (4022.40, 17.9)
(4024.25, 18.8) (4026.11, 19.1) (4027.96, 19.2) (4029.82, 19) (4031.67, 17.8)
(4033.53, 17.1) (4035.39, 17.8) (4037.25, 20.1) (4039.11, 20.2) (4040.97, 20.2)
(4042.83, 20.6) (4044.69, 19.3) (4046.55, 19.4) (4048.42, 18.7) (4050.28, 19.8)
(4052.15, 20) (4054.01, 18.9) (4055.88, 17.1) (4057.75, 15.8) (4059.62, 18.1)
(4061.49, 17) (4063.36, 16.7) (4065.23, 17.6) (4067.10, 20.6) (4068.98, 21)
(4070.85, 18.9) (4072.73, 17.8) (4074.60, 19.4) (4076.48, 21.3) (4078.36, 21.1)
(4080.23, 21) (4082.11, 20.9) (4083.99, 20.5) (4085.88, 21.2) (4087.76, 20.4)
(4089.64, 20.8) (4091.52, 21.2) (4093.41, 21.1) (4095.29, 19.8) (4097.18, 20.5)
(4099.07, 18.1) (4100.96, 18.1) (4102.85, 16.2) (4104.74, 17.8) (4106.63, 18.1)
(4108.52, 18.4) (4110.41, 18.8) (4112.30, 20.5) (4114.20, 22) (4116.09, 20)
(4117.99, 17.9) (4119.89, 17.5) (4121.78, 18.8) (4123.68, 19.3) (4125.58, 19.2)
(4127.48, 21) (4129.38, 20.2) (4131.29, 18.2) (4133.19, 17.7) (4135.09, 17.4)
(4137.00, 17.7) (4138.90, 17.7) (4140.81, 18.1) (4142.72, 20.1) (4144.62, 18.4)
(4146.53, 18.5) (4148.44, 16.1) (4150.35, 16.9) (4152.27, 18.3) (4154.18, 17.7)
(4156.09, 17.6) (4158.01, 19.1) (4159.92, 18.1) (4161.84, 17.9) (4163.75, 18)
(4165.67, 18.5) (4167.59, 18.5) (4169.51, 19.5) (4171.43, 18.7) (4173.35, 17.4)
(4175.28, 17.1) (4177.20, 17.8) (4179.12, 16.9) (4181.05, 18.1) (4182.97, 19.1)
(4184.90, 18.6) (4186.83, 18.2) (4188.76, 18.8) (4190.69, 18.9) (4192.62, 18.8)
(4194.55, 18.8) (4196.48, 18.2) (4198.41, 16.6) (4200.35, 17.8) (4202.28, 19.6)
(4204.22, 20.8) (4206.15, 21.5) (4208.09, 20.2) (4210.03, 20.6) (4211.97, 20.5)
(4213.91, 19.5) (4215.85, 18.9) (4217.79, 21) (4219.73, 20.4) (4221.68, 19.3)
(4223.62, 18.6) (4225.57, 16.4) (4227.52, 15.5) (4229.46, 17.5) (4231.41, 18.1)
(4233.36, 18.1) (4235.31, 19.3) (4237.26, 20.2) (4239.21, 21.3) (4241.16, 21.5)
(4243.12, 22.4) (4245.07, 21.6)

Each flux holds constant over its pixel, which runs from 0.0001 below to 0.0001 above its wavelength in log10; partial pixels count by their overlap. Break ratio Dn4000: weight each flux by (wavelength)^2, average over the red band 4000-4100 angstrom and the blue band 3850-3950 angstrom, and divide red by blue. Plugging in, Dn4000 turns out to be 2.0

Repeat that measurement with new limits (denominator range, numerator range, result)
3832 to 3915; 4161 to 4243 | 2.17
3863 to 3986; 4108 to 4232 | 1.90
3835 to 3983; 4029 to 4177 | 2.00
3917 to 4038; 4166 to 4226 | 1.48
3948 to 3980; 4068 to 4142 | 1.85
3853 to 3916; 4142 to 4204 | 1.88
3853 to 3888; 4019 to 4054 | 2.10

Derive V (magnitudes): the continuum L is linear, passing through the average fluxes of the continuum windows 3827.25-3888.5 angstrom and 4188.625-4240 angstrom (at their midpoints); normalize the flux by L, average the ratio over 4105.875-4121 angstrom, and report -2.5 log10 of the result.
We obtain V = -0.18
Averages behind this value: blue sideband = 8.86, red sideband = 19.1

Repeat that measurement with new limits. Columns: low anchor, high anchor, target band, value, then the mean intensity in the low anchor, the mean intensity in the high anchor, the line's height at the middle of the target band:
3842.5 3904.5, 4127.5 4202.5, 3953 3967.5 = 0.125 mag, 10.2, 18.2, 12.6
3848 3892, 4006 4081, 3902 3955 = 0.192 mag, 9.91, 19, 13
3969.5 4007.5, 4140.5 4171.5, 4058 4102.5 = -0.127 mag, 16.5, 18.2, 17.4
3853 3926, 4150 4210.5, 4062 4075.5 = -0.197 mag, 11.1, 18.5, 15.7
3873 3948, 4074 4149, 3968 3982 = 0.187 mag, 10.6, 19.3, 13.4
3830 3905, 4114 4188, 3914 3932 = 0.117 mag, 9.58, 18.4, 11.3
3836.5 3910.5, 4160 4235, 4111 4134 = -0.162 mag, 10.2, 18.6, 16.7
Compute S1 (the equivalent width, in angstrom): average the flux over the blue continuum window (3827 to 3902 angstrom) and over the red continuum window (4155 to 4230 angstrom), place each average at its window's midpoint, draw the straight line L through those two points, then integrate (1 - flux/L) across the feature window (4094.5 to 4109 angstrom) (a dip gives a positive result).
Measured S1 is -2.0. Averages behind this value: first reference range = 9.41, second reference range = 18.7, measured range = 18.3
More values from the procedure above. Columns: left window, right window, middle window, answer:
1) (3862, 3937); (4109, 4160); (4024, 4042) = -4.4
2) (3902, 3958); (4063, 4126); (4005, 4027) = -4.9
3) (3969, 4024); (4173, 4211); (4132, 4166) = 0.7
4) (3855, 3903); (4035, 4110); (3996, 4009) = -2.0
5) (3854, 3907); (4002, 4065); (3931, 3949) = 7.0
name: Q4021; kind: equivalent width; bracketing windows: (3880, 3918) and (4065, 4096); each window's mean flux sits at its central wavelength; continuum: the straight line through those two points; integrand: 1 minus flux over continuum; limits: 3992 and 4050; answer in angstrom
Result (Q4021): -4.6 angstrom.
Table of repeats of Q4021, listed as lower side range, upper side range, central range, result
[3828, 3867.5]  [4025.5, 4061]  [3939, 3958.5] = 2.0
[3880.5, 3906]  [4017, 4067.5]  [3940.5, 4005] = 6.2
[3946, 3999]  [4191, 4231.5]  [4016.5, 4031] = -4.0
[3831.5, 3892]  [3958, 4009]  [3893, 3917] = -3.7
